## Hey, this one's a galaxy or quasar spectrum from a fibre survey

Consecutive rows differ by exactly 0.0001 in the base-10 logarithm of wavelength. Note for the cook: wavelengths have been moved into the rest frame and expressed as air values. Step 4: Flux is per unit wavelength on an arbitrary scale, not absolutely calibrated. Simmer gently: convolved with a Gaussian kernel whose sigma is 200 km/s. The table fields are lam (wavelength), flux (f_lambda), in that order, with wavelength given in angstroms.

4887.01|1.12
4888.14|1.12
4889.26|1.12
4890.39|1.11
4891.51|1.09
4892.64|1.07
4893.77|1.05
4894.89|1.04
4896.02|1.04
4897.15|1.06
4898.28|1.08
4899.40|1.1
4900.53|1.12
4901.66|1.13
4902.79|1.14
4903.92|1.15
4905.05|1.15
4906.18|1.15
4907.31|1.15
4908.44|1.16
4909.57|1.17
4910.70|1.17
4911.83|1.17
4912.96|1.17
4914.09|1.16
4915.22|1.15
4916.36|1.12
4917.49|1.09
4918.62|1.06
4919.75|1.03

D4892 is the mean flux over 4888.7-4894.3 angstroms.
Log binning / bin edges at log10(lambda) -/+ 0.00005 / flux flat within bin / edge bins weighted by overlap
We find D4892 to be 1.09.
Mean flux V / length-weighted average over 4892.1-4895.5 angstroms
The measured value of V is 1.05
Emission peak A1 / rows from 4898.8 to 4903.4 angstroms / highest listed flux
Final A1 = 1.14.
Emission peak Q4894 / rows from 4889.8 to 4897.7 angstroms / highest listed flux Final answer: 1.11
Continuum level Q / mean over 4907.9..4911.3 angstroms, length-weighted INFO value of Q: 1.17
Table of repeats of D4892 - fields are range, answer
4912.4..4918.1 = 1.14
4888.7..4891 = 1.12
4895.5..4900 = 1.07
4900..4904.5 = 1.13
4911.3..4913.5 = 1.17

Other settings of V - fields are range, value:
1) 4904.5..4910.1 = 1.16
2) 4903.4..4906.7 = 1.15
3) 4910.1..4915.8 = 1.16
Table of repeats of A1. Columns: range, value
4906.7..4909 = 1.16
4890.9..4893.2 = 1.09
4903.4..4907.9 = 1.15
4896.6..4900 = 1.1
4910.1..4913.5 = 1.17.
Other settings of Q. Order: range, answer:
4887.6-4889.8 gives 1.12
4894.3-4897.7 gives 1.05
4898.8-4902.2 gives 1.12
